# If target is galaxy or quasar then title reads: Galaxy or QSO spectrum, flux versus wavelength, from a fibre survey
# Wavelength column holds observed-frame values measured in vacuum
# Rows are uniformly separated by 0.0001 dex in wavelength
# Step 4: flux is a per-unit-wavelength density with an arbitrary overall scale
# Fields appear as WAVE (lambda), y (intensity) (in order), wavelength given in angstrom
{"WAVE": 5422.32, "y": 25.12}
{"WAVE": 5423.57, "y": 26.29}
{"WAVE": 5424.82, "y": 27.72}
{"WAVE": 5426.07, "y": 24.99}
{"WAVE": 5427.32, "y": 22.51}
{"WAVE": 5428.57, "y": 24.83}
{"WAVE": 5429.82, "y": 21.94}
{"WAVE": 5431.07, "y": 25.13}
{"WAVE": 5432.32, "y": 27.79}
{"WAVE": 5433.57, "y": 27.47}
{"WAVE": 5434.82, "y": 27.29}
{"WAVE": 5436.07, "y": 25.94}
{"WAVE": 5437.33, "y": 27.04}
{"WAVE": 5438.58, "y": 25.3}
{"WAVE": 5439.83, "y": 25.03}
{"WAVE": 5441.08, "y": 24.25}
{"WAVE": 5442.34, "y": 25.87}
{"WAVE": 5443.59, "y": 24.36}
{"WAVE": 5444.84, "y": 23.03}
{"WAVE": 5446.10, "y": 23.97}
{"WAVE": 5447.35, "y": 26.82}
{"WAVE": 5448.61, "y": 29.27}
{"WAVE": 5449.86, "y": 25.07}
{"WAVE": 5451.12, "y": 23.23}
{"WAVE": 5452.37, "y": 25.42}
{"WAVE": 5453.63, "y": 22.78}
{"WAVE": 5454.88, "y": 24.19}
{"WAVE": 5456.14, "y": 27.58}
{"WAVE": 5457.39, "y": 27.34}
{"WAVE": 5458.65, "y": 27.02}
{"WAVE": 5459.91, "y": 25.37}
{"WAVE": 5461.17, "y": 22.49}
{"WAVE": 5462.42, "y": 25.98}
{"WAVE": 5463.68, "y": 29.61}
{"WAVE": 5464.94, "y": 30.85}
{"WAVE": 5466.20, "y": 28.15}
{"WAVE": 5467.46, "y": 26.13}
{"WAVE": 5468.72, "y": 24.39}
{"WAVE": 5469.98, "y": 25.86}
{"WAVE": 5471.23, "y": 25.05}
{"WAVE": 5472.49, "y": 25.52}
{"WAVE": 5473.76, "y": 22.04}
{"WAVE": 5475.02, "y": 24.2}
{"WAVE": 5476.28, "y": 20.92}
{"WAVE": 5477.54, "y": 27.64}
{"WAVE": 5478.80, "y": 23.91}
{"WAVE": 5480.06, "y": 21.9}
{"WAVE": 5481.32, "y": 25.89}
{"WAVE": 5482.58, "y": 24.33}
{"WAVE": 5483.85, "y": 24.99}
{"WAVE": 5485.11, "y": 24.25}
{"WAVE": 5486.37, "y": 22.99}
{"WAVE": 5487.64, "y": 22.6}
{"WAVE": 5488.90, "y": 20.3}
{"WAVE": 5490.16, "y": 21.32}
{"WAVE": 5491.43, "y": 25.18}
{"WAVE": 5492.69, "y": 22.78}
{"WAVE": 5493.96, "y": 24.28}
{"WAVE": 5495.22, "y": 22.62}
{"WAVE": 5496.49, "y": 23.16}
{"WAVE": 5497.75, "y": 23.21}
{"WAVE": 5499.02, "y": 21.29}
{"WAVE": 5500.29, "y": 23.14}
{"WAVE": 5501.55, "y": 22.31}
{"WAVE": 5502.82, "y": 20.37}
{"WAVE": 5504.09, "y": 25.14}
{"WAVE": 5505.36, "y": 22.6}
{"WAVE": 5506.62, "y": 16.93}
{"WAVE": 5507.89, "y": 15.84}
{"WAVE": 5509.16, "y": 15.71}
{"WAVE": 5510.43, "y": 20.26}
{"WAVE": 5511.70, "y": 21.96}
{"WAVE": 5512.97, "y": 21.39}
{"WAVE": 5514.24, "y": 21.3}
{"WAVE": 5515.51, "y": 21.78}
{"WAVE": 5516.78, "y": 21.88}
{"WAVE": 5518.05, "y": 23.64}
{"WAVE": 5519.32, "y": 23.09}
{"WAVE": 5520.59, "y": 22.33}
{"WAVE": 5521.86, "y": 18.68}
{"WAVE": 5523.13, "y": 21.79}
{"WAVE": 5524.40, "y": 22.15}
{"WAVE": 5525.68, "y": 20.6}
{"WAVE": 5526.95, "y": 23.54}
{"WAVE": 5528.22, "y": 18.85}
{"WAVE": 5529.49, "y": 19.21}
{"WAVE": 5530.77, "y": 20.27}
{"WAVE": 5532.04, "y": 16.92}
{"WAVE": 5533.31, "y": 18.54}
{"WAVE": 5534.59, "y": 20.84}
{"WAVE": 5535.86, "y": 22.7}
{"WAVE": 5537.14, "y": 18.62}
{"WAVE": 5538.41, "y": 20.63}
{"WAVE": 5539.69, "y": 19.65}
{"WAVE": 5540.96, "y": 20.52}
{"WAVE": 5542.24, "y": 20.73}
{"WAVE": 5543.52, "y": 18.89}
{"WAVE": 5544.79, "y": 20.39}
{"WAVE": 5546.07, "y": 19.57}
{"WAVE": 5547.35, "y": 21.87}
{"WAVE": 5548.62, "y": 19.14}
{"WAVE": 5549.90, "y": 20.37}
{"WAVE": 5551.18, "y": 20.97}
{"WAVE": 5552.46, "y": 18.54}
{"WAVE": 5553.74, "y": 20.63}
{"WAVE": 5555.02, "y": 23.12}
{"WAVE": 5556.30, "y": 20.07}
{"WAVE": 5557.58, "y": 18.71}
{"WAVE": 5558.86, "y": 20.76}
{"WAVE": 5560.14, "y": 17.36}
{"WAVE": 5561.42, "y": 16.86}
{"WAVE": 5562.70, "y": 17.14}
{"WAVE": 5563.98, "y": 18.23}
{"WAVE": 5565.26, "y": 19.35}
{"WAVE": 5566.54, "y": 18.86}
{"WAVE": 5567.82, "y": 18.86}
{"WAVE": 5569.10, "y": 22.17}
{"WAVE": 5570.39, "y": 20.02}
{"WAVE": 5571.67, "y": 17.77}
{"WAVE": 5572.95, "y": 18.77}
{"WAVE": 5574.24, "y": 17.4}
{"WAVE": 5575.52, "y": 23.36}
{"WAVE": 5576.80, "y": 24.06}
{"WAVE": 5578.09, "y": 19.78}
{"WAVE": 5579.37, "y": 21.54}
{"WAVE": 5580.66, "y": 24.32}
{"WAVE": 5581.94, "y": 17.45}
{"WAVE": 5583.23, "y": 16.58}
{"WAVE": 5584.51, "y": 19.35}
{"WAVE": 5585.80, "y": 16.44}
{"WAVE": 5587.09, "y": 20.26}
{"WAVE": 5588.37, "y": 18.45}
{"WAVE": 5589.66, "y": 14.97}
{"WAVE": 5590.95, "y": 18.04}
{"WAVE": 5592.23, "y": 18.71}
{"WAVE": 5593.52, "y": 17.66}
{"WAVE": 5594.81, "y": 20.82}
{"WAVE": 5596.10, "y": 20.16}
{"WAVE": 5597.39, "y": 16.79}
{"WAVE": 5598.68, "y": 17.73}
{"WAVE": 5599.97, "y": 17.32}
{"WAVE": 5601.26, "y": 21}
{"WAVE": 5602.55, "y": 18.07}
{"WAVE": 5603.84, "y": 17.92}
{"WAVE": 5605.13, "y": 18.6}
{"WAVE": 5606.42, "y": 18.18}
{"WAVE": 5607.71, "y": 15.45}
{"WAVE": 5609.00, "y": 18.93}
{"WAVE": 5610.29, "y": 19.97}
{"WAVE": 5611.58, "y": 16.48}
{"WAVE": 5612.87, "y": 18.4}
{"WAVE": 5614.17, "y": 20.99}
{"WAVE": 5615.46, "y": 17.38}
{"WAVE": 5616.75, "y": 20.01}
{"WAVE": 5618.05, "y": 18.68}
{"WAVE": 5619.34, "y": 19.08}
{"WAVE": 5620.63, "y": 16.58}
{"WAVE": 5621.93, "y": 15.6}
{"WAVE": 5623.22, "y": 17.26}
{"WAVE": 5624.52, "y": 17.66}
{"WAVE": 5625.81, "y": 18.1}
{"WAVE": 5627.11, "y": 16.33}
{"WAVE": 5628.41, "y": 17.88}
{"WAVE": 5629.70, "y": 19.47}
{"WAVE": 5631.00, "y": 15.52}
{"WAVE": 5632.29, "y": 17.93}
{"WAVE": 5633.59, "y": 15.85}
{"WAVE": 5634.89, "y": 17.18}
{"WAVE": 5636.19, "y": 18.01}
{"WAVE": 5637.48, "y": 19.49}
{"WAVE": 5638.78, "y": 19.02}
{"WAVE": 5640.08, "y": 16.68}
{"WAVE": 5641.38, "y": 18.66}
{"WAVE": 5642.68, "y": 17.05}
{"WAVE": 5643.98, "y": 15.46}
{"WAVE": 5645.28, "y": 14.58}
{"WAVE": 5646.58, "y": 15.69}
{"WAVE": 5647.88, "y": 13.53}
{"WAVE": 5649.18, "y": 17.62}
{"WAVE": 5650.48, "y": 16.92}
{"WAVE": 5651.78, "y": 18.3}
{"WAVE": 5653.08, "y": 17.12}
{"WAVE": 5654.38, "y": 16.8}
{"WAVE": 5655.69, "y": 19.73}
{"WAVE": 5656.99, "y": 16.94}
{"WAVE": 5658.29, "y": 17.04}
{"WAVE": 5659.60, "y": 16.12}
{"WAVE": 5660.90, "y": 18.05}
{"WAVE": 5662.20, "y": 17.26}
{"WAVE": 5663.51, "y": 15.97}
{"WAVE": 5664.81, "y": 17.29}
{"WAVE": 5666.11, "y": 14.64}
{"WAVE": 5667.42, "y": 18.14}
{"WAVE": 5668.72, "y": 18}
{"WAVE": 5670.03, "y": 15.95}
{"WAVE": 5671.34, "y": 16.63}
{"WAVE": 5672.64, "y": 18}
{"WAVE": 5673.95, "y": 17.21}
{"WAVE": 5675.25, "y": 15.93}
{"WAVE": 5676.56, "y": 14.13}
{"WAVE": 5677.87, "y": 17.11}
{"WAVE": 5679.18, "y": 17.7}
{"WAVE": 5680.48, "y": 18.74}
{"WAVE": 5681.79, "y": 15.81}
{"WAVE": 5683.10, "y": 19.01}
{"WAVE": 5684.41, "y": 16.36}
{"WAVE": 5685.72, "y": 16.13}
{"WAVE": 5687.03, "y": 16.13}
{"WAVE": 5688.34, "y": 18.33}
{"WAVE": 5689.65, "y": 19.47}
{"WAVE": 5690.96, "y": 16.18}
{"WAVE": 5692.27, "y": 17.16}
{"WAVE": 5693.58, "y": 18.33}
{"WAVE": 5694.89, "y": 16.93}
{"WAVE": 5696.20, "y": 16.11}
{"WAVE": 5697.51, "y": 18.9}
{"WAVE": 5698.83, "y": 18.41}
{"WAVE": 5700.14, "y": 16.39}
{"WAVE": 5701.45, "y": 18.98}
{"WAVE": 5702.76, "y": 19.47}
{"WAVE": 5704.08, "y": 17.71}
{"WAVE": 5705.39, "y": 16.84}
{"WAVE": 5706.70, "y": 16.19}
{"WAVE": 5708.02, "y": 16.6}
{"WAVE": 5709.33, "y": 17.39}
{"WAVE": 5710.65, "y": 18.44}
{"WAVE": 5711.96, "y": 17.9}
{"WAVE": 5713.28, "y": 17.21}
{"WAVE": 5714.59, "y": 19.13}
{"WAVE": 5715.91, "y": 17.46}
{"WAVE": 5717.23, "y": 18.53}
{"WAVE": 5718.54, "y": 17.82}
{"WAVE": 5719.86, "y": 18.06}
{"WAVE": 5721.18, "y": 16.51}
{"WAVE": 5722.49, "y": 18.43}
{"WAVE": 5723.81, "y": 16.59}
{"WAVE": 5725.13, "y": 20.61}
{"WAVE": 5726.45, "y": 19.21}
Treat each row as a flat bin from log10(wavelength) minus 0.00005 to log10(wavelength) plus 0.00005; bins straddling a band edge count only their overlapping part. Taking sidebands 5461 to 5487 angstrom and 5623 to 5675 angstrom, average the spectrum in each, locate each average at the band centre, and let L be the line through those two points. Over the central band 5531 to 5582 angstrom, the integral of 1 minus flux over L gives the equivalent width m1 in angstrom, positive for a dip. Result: 3.4 angstrom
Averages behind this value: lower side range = 25.2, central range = 19.9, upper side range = 17.1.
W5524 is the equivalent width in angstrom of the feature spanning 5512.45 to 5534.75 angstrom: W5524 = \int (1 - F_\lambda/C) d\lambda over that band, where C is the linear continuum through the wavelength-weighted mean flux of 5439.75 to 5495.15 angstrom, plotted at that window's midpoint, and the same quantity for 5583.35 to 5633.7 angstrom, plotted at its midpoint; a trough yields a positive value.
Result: 1.2 angstrom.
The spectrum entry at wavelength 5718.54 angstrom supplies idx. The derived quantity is 17.82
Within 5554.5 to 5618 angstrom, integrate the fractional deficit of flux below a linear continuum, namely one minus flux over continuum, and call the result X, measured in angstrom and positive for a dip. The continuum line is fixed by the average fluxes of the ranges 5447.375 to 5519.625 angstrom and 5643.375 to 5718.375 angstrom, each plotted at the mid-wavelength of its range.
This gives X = 4.1 angstrom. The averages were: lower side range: 23.7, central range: 19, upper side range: 17.2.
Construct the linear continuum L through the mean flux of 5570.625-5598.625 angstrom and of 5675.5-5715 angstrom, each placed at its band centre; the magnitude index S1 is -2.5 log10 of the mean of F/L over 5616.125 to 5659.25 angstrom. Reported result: 0.06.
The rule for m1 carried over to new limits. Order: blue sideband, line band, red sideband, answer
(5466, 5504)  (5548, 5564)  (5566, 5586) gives 1.0 angstrom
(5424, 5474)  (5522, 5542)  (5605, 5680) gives 1.6 angstrom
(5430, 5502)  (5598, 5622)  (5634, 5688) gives 0.9 angstrom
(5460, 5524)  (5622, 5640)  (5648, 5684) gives 0.7 angstrom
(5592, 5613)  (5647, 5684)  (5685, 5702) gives 1.6 angstrom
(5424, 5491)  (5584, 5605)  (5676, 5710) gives 2.3 angstrom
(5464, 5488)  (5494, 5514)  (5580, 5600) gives 1.9 angstrom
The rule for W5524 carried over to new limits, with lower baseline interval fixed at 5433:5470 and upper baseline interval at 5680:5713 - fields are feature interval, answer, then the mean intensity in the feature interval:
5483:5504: 1.4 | 22.9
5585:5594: 1.4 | 17.8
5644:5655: 1.6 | 16.3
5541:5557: 1.6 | 20.3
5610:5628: 1.9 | 18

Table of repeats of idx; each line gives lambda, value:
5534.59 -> 20.84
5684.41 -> 16.36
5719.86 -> 18.06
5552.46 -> 18.54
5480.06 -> 21.9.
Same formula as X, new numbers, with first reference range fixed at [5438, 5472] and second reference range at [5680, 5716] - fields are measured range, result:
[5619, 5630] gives 1.4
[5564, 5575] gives 1.4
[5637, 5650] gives 1.8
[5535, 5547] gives 1.4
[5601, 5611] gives 1.1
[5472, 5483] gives 0.4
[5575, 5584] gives 0.2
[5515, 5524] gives 0.6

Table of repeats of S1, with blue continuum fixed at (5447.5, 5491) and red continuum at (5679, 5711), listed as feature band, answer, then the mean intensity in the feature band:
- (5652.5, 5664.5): 0.090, 17.2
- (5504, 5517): 0.170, 20.2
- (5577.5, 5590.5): 0.124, 18.9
